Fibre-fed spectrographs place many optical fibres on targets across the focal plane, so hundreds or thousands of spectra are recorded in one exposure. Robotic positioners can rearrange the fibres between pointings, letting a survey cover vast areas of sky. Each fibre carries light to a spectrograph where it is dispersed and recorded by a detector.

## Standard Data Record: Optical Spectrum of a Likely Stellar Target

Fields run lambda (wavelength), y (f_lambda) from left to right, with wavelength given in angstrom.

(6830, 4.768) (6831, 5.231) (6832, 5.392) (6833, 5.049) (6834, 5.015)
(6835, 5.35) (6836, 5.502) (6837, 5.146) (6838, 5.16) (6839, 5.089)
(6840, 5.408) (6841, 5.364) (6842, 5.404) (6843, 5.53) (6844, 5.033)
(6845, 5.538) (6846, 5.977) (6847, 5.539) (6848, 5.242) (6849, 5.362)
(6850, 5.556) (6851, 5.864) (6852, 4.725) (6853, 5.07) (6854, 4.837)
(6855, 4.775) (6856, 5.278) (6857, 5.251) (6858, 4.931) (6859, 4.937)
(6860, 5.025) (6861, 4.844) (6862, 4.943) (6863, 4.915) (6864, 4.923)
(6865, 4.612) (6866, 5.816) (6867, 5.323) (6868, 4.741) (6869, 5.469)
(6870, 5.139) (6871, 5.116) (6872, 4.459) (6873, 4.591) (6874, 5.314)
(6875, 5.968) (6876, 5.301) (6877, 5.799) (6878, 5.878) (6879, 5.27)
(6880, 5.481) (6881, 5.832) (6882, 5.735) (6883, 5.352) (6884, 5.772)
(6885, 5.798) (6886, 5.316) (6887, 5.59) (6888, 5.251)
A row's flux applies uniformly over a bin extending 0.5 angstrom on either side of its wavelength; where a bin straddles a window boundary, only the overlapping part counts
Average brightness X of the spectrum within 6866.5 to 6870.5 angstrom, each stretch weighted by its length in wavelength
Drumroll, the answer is 5.17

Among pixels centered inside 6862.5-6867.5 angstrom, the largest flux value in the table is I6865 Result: 5.816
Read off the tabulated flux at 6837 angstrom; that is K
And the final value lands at 5.146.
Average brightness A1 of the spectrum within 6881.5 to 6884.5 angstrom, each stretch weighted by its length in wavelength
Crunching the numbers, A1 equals 5.62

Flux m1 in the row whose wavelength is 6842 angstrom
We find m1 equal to 5.404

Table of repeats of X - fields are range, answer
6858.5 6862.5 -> 4.94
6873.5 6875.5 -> 5.64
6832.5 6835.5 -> 5.14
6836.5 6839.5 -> 5.13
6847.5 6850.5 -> 5.39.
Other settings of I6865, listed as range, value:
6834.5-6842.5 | 5.502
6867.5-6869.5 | 5.469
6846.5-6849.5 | 5.539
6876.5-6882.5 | 5.878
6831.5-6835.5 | 5.392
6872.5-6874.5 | 5.314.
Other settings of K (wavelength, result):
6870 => 5.139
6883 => 5.352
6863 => 4.915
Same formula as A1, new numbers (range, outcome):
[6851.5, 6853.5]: 4.9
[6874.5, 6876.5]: 5.63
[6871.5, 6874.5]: 4.79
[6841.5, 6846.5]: 5.5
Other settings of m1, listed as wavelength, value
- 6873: 4.591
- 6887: 5.59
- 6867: 5.323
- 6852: 4.725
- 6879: 5.27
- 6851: 5.864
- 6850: 5.556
